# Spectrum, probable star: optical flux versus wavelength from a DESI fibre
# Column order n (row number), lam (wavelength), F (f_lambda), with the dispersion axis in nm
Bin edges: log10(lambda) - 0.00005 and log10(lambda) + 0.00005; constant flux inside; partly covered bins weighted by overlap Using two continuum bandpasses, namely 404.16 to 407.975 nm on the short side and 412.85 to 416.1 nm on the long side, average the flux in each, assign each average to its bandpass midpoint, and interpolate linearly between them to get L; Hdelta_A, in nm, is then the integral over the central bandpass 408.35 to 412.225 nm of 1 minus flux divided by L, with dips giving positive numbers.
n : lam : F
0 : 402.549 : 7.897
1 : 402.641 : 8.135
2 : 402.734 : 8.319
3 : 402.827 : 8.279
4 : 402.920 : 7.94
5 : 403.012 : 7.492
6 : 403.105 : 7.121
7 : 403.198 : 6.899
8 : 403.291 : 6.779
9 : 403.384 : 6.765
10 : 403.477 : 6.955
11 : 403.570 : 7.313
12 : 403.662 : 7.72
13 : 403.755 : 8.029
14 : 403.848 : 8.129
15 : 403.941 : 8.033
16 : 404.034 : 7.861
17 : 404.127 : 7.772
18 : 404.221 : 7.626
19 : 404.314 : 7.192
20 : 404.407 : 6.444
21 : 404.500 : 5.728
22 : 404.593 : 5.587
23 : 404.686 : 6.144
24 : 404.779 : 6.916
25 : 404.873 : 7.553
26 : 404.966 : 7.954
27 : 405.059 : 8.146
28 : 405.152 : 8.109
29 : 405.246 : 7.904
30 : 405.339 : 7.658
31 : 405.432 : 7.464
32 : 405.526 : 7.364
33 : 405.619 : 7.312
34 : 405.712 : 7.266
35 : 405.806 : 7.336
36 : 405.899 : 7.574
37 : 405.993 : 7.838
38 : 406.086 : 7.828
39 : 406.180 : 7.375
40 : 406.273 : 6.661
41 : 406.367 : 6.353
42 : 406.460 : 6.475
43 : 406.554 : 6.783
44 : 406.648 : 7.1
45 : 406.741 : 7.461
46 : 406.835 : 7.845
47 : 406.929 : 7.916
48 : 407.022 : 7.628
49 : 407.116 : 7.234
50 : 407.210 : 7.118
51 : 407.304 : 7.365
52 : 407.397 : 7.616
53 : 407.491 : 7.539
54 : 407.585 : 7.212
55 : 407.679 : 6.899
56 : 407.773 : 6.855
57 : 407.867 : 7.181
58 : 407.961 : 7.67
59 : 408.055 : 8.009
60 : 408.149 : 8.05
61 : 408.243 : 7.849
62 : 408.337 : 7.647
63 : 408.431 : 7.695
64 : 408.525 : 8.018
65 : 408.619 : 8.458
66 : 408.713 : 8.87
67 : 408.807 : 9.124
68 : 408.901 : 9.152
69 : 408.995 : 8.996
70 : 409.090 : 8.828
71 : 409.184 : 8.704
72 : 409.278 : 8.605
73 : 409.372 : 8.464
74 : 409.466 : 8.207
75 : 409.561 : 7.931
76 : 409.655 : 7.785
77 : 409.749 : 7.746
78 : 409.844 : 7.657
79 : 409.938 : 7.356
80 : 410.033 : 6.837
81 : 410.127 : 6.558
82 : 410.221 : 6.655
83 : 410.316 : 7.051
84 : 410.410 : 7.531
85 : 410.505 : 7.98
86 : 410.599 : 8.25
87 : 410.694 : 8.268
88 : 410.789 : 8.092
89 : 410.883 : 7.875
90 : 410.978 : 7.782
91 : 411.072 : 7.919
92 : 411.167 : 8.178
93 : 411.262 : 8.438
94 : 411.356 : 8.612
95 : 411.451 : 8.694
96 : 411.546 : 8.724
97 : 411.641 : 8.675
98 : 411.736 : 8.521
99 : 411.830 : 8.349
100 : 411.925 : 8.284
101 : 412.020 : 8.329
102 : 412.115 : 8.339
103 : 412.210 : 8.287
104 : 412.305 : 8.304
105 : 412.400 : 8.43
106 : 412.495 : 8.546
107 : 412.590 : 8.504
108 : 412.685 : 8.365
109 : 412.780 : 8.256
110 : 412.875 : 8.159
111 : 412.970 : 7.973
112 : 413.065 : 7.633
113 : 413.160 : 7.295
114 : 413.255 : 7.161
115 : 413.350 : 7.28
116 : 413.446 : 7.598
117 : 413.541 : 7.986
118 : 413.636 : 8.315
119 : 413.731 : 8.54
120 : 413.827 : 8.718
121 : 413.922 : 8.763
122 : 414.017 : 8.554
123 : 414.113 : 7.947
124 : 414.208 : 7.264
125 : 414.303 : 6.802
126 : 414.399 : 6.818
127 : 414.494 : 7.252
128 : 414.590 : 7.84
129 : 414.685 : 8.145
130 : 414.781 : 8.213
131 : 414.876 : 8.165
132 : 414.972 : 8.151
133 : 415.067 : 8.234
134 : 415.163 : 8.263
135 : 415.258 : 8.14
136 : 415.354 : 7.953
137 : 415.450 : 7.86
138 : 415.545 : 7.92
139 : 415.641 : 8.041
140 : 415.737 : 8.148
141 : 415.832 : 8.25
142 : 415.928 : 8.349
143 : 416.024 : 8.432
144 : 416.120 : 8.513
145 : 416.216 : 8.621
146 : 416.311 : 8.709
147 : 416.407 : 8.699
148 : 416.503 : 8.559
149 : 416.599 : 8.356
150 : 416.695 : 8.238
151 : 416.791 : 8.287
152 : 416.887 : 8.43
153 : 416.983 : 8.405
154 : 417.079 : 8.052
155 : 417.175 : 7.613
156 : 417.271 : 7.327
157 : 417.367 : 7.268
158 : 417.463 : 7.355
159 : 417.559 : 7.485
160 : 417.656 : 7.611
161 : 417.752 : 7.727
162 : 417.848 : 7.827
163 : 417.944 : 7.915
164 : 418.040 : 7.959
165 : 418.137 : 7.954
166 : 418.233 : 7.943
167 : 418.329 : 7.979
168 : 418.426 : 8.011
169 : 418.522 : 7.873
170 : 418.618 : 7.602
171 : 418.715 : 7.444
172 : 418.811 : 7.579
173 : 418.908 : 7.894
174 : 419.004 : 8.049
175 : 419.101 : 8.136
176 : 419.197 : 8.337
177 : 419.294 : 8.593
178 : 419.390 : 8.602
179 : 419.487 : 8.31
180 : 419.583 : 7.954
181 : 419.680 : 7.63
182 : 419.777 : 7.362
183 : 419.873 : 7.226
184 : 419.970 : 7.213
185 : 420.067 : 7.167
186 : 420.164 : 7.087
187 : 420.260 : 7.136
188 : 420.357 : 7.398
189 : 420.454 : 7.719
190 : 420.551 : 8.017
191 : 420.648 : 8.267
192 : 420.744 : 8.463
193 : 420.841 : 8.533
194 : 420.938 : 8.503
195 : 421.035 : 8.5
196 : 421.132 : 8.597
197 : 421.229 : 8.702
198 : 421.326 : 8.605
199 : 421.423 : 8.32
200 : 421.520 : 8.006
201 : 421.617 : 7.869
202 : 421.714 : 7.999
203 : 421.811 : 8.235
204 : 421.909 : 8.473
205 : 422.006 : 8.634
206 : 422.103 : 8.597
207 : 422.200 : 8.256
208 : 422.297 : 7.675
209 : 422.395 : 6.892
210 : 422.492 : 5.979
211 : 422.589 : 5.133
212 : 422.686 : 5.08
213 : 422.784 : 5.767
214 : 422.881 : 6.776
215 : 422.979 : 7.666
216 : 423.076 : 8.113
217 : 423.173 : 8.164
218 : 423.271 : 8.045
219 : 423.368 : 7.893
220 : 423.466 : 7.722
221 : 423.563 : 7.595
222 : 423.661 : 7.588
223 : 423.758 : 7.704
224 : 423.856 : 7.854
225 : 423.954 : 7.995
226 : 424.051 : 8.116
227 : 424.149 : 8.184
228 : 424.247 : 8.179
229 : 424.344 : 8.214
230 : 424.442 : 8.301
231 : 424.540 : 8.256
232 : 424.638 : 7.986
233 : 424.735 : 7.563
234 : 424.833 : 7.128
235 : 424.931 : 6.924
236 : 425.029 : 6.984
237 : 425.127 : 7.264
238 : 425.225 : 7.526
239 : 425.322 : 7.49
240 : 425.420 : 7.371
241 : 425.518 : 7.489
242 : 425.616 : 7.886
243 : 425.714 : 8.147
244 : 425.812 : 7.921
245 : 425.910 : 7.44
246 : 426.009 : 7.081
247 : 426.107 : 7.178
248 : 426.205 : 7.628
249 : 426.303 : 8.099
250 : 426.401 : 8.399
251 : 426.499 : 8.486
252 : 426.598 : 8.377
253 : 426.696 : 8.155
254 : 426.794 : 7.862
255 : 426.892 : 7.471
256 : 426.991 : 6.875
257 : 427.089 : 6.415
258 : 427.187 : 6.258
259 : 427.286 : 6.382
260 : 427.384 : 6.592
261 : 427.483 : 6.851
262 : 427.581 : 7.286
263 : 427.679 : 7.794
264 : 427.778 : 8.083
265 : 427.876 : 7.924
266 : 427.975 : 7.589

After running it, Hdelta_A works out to -0.27 nm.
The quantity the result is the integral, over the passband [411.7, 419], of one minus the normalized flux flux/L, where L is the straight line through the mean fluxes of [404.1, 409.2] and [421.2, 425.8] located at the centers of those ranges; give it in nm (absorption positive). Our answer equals -0.41 nm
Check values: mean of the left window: 7.53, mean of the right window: 7.66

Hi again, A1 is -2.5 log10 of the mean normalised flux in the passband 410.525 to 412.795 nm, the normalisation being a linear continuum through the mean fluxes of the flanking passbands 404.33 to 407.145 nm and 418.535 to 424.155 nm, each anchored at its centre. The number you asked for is -0.12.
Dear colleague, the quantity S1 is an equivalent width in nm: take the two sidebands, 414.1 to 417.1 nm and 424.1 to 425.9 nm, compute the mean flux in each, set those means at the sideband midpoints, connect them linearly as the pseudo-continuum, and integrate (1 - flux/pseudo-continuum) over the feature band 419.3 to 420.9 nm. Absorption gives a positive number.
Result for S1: 0.03 nm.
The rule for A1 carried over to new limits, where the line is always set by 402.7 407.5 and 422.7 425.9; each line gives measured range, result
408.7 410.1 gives -0.11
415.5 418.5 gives -0.07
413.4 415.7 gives -0.07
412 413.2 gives -0.10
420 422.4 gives -0.07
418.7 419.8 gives -0.06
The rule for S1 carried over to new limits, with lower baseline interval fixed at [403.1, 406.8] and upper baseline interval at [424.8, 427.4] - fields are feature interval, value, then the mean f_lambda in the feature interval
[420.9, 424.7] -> -0.19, 7.8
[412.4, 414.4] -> -0.17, 7.96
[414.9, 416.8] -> -0.24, 8.28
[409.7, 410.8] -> -0.03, 7.48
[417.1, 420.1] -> -0.16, 7.78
